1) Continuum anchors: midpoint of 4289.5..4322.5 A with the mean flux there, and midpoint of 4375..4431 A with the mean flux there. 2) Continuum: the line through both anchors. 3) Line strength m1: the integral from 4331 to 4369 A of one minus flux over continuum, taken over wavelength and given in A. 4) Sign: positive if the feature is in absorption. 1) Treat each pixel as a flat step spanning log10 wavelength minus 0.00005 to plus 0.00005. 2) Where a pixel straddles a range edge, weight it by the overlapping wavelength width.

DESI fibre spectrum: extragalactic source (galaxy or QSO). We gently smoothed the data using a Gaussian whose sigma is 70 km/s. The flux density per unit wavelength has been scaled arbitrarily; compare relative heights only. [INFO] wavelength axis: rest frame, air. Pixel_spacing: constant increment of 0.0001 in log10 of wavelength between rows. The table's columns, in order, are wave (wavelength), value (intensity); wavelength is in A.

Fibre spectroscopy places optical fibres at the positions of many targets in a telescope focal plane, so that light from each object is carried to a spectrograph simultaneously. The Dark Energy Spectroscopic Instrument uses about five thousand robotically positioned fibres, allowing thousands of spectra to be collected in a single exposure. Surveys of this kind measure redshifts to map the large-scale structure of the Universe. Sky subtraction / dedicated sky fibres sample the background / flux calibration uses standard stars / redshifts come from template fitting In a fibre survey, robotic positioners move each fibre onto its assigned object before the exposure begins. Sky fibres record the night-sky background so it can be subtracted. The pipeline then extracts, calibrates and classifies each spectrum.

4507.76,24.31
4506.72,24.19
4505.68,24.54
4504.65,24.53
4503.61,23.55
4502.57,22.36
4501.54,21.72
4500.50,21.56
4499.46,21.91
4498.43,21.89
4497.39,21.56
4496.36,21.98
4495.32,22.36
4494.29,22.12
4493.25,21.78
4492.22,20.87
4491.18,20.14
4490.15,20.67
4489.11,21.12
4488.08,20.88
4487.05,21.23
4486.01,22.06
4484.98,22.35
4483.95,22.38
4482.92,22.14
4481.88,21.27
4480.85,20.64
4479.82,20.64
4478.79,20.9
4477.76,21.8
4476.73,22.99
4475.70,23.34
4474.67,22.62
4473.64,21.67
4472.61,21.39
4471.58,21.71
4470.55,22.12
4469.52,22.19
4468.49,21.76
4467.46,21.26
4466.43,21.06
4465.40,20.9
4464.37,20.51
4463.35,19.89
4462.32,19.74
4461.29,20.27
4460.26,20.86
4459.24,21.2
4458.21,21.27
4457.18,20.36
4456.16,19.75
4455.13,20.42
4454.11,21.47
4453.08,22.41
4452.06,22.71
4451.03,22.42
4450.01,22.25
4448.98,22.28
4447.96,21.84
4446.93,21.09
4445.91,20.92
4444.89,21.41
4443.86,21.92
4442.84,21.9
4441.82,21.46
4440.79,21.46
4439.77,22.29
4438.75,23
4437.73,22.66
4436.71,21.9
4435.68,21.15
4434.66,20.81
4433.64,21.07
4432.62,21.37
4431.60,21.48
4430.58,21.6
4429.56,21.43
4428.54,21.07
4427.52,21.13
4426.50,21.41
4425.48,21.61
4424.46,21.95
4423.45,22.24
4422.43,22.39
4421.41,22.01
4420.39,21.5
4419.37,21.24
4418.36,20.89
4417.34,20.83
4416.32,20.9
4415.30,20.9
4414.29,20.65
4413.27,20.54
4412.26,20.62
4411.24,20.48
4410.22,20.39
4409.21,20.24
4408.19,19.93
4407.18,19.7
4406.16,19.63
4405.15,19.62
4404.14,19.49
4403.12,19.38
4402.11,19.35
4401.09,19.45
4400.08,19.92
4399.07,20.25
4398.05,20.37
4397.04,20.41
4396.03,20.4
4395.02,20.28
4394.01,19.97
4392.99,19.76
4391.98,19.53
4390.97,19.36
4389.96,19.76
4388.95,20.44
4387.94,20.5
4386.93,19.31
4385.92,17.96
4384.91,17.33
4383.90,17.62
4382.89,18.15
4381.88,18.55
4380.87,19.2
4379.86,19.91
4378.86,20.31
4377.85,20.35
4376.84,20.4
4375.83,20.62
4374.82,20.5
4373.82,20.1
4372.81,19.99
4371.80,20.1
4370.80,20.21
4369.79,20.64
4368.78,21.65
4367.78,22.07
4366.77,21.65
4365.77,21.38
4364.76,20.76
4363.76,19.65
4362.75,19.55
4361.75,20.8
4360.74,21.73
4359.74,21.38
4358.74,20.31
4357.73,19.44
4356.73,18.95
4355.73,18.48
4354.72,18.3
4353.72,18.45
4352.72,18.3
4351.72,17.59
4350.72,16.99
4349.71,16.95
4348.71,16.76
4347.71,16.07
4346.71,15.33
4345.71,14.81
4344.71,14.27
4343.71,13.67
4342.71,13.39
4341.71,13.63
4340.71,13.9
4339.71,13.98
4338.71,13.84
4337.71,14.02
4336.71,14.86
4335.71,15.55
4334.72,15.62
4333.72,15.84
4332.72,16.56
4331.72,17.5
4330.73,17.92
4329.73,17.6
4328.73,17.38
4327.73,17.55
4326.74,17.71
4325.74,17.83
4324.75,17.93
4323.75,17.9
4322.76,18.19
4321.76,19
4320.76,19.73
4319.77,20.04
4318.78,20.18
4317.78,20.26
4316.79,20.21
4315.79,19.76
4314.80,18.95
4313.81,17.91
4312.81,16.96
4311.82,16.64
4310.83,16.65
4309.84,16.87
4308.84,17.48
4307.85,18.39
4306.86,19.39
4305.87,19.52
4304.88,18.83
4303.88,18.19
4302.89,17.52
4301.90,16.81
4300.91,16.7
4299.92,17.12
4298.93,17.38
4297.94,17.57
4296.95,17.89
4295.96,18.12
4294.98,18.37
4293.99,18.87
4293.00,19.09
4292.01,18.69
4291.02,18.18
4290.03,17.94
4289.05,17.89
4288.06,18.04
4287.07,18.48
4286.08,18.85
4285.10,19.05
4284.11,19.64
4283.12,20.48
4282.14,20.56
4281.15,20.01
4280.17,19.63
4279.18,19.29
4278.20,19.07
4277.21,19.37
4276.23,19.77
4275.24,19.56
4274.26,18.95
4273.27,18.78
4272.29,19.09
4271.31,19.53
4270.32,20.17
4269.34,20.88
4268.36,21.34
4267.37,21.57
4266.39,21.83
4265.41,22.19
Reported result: 3.5 A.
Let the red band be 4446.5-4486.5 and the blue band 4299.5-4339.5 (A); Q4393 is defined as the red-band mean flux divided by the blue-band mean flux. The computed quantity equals 1.22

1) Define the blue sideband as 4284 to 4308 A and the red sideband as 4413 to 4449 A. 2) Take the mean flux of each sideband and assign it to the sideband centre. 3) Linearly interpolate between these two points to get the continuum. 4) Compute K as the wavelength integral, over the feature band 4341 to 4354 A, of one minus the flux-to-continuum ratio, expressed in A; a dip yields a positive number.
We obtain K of 2.47 A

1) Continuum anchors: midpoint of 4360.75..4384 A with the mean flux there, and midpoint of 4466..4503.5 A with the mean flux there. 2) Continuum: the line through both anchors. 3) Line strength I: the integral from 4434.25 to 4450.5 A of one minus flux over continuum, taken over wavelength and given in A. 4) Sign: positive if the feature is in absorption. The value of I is -0.5 A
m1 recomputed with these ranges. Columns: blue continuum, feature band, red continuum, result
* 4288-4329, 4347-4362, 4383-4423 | 0.41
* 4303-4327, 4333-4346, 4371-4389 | 3.06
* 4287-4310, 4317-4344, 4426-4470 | 2.83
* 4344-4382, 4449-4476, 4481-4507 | -0.03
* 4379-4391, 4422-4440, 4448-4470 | -1.15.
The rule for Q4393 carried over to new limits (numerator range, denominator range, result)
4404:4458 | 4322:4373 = 1.20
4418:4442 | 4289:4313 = 1.21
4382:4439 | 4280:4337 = 1.13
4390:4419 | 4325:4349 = 1.28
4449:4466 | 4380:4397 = 1.09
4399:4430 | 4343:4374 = 1.10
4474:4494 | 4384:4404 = 1.10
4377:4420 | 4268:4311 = 1.06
